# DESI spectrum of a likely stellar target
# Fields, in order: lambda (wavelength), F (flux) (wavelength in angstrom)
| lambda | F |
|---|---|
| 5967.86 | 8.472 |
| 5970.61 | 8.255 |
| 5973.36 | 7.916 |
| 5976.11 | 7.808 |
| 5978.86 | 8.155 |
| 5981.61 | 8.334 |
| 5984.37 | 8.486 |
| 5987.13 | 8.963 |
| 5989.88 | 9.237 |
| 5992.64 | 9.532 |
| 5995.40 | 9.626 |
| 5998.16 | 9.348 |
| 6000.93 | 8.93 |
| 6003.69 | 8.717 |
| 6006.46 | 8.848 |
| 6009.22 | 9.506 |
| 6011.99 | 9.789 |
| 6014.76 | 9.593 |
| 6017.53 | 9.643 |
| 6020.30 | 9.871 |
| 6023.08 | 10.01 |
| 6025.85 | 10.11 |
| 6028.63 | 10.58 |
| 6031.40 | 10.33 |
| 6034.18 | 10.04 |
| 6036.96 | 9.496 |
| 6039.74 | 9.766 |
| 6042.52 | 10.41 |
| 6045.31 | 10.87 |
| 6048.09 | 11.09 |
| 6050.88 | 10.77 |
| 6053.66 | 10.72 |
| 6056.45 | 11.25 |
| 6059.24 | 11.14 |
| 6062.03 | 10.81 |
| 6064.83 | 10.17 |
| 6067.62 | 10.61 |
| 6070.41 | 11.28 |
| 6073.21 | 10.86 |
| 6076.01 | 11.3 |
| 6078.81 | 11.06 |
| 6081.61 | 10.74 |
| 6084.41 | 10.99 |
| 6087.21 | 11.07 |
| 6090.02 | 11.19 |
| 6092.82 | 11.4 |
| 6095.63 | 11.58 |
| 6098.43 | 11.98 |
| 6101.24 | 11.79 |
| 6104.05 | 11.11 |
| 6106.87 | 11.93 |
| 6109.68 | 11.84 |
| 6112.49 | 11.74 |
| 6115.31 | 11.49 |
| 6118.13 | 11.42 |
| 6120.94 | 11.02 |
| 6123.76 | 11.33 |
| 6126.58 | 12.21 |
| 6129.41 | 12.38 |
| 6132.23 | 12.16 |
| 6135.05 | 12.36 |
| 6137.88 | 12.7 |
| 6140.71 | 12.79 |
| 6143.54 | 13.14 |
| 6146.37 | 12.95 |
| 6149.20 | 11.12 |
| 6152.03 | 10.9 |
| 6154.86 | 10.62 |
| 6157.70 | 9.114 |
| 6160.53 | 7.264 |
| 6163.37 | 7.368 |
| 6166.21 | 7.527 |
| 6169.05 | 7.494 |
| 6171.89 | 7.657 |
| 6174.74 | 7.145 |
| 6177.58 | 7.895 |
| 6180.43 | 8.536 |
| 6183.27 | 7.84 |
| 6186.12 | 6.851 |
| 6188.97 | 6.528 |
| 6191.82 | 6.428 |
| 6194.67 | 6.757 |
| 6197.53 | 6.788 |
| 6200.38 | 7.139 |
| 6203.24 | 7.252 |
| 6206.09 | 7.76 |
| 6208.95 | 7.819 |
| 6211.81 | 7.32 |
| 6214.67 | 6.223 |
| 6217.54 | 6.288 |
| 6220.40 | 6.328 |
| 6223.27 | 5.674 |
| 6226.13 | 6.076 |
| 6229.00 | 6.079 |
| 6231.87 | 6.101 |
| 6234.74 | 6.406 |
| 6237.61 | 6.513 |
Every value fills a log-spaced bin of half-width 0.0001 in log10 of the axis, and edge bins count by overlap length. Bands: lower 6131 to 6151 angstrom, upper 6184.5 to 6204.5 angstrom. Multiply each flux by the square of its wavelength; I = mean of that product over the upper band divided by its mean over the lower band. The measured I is 0.6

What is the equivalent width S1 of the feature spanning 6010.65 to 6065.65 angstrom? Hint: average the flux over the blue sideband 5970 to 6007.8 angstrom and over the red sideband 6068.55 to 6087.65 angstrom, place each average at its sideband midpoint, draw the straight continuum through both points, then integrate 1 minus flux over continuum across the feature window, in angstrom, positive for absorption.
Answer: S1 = -1.78 angstrom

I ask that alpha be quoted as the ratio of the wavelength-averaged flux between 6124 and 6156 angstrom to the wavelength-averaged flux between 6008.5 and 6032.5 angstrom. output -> 1.2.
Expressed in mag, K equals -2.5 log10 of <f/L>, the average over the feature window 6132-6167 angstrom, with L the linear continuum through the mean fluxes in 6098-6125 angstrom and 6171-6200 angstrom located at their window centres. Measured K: -0.15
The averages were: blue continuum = 11.6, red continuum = 7.23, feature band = 10.8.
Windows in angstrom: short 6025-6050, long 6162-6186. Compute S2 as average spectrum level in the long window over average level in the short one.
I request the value 0.7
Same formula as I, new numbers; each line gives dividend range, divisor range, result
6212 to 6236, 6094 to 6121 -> 0.55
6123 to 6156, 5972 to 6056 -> 1.31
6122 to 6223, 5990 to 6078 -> 0.91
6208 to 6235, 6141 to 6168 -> 0.65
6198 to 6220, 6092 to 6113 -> 0.63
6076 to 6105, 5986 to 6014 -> 1.26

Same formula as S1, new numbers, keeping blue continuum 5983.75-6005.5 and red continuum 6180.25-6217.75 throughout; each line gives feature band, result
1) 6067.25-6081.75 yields -4.7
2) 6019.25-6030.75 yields -1.8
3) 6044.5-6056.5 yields -3.3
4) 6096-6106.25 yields -4.6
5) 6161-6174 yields -0.1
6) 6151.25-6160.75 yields -2.7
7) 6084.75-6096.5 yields -4.5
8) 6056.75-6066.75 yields -2.7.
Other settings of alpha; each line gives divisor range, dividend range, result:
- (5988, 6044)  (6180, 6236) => 0.70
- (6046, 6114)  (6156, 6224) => 0.65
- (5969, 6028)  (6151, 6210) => 0.85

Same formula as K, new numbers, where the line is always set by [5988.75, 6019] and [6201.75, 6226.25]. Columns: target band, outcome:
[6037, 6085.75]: -0.240 mag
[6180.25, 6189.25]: -0.039 mag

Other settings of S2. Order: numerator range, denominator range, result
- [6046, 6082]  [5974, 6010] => 1.23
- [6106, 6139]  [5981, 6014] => 1.30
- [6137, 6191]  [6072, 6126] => 0.81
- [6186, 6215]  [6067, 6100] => 0.63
